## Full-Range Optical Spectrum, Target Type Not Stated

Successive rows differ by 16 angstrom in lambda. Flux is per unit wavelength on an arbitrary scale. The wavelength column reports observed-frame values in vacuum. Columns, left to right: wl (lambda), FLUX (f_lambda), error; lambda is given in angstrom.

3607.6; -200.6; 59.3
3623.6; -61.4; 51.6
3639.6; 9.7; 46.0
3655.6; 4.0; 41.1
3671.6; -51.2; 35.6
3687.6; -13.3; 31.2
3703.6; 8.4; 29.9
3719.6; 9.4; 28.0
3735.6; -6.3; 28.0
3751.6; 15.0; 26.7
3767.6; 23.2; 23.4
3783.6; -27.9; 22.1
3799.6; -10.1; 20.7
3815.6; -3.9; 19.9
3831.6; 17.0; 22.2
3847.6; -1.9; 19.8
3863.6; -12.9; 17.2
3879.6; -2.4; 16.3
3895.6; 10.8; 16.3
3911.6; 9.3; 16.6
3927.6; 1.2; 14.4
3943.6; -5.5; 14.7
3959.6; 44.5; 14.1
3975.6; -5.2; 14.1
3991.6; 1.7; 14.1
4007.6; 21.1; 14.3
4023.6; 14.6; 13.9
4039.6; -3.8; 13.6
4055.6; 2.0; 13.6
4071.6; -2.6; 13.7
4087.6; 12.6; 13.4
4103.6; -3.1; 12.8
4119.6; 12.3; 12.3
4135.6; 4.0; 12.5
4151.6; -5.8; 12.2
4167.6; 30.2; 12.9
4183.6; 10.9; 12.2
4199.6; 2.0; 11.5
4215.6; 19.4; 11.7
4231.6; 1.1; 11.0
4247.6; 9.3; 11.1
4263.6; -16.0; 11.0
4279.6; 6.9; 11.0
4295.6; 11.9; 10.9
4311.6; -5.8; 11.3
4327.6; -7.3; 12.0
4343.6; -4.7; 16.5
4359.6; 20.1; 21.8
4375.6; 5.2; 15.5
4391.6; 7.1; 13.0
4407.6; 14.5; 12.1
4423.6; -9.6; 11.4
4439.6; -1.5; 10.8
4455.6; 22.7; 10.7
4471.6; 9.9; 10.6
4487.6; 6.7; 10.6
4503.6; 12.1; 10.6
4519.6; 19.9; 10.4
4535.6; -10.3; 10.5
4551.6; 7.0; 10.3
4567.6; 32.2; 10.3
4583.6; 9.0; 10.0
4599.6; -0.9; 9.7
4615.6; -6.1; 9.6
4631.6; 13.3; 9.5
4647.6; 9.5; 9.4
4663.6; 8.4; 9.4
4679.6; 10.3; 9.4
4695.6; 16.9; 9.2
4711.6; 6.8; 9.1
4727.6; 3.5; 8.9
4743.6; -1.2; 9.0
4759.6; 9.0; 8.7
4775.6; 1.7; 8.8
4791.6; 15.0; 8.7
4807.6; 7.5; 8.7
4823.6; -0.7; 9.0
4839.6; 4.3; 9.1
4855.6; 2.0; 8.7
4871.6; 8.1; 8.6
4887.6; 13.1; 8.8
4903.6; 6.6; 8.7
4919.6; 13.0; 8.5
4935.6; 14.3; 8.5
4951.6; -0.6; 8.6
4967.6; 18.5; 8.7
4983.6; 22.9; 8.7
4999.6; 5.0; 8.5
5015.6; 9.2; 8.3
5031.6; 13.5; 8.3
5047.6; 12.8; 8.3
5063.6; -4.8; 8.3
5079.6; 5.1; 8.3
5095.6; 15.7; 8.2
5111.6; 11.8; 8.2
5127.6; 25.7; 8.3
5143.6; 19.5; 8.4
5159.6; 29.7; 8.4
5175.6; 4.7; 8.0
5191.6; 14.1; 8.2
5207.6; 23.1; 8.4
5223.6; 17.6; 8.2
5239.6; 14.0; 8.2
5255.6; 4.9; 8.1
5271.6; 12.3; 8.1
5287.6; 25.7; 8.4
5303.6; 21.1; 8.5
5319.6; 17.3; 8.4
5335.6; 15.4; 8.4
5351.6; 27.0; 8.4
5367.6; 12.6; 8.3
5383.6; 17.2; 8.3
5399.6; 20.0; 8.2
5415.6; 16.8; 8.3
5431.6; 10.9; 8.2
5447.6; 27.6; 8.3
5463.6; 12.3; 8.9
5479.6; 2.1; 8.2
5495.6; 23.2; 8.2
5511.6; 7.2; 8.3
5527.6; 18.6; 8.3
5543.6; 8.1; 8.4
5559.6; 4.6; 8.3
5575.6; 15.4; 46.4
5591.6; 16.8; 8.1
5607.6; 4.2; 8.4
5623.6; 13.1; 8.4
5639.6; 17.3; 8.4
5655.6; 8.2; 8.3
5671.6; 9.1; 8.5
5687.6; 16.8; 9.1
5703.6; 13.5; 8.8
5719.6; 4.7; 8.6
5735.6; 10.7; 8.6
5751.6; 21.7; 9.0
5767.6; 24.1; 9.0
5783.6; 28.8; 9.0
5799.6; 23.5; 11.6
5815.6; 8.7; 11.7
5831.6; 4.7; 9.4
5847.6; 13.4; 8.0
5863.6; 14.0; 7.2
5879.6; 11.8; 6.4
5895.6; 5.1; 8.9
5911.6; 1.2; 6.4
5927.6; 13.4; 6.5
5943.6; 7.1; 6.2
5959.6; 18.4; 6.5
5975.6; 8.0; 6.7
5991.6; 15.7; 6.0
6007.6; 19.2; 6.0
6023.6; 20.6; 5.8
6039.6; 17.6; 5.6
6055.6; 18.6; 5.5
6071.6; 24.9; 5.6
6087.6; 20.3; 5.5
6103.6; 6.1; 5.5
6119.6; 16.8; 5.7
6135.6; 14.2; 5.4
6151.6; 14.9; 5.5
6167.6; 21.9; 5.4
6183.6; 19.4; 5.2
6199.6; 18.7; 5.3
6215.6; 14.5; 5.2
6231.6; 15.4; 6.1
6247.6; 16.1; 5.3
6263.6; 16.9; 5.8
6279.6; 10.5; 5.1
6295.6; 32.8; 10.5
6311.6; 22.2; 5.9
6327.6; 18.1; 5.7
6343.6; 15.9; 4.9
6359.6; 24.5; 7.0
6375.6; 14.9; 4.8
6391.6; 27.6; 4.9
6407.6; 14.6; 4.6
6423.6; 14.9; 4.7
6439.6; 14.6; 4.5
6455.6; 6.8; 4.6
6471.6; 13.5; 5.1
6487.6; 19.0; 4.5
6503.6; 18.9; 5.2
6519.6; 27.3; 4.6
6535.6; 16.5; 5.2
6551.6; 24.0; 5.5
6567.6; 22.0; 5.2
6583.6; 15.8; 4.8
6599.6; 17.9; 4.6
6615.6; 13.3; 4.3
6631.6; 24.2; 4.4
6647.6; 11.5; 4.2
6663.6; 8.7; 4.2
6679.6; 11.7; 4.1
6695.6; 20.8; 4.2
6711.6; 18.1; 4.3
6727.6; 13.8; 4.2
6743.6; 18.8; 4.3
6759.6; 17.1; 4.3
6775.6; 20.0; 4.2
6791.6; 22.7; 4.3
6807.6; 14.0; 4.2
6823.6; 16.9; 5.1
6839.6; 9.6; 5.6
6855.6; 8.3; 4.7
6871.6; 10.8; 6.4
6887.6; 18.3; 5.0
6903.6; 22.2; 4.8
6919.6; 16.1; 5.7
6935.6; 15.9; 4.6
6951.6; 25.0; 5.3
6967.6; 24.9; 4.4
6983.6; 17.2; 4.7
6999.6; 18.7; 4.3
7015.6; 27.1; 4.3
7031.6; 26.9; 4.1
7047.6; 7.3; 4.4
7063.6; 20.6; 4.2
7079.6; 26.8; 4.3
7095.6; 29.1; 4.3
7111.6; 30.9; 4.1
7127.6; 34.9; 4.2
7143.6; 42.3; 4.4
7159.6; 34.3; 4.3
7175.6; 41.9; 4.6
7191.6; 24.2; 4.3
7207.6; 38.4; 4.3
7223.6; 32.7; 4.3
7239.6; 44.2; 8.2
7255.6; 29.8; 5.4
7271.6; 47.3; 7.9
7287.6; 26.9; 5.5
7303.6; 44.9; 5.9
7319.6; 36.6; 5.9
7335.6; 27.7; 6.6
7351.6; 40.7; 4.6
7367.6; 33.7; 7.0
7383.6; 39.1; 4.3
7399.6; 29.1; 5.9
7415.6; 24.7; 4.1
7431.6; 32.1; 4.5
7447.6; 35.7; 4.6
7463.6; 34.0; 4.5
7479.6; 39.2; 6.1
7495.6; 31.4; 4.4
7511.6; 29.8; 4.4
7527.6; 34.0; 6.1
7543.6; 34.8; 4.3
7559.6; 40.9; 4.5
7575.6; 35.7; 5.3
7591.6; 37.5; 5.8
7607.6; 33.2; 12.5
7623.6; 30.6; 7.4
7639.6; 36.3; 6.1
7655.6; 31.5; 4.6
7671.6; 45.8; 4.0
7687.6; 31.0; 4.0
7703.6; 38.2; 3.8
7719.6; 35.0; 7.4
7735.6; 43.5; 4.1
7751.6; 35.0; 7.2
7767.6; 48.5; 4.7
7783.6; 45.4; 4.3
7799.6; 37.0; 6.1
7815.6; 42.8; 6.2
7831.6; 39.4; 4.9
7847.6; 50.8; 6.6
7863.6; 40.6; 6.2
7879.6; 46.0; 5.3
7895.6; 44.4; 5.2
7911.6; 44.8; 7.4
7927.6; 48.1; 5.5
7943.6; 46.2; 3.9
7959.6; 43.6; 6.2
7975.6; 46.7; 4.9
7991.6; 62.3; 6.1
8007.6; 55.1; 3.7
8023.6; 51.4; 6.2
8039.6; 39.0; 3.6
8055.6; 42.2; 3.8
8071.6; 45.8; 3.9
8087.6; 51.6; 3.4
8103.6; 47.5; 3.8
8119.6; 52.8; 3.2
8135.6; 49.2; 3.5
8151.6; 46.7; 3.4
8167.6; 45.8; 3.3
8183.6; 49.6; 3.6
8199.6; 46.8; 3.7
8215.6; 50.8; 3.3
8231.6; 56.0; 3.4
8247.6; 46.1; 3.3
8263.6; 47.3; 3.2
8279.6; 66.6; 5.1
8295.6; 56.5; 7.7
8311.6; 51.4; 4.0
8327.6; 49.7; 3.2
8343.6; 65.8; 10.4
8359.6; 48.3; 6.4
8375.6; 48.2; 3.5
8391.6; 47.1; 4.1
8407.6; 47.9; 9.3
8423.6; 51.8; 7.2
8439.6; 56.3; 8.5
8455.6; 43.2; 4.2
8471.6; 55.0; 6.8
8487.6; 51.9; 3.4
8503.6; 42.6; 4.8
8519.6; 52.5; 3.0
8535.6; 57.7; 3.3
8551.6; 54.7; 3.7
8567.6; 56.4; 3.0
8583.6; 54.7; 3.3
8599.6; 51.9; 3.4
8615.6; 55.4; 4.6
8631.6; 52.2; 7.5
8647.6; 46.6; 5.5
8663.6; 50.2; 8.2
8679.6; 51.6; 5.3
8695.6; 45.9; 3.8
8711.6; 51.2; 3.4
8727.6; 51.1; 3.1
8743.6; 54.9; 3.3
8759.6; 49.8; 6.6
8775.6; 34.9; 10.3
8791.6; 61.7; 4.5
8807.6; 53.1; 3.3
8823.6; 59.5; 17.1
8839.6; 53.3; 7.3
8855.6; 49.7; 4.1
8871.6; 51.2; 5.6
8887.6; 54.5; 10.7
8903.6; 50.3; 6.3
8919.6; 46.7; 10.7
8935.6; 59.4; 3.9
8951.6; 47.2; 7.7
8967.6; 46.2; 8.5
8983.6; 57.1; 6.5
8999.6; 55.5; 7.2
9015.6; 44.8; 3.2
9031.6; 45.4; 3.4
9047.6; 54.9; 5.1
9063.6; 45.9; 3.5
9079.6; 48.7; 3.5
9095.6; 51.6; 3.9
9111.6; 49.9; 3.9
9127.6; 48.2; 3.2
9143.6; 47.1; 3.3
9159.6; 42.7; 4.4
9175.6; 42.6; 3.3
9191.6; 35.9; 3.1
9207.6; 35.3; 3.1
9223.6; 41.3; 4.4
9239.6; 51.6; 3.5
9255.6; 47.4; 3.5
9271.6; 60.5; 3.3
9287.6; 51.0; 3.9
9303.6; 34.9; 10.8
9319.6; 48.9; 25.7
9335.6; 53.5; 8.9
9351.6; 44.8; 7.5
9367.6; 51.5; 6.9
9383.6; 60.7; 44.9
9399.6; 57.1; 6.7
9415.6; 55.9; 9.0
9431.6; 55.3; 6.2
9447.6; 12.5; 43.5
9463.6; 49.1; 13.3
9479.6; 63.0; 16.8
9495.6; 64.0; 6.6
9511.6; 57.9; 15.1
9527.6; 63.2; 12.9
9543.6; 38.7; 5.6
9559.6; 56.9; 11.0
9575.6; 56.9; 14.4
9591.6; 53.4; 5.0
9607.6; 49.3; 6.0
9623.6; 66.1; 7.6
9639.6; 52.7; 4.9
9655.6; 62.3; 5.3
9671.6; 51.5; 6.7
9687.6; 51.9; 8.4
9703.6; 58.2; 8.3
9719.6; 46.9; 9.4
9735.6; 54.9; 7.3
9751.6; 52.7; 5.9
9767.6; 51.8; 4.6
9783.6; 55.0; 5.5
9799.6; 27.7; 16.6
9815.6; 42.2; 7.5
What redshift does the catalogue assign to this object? 0.777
